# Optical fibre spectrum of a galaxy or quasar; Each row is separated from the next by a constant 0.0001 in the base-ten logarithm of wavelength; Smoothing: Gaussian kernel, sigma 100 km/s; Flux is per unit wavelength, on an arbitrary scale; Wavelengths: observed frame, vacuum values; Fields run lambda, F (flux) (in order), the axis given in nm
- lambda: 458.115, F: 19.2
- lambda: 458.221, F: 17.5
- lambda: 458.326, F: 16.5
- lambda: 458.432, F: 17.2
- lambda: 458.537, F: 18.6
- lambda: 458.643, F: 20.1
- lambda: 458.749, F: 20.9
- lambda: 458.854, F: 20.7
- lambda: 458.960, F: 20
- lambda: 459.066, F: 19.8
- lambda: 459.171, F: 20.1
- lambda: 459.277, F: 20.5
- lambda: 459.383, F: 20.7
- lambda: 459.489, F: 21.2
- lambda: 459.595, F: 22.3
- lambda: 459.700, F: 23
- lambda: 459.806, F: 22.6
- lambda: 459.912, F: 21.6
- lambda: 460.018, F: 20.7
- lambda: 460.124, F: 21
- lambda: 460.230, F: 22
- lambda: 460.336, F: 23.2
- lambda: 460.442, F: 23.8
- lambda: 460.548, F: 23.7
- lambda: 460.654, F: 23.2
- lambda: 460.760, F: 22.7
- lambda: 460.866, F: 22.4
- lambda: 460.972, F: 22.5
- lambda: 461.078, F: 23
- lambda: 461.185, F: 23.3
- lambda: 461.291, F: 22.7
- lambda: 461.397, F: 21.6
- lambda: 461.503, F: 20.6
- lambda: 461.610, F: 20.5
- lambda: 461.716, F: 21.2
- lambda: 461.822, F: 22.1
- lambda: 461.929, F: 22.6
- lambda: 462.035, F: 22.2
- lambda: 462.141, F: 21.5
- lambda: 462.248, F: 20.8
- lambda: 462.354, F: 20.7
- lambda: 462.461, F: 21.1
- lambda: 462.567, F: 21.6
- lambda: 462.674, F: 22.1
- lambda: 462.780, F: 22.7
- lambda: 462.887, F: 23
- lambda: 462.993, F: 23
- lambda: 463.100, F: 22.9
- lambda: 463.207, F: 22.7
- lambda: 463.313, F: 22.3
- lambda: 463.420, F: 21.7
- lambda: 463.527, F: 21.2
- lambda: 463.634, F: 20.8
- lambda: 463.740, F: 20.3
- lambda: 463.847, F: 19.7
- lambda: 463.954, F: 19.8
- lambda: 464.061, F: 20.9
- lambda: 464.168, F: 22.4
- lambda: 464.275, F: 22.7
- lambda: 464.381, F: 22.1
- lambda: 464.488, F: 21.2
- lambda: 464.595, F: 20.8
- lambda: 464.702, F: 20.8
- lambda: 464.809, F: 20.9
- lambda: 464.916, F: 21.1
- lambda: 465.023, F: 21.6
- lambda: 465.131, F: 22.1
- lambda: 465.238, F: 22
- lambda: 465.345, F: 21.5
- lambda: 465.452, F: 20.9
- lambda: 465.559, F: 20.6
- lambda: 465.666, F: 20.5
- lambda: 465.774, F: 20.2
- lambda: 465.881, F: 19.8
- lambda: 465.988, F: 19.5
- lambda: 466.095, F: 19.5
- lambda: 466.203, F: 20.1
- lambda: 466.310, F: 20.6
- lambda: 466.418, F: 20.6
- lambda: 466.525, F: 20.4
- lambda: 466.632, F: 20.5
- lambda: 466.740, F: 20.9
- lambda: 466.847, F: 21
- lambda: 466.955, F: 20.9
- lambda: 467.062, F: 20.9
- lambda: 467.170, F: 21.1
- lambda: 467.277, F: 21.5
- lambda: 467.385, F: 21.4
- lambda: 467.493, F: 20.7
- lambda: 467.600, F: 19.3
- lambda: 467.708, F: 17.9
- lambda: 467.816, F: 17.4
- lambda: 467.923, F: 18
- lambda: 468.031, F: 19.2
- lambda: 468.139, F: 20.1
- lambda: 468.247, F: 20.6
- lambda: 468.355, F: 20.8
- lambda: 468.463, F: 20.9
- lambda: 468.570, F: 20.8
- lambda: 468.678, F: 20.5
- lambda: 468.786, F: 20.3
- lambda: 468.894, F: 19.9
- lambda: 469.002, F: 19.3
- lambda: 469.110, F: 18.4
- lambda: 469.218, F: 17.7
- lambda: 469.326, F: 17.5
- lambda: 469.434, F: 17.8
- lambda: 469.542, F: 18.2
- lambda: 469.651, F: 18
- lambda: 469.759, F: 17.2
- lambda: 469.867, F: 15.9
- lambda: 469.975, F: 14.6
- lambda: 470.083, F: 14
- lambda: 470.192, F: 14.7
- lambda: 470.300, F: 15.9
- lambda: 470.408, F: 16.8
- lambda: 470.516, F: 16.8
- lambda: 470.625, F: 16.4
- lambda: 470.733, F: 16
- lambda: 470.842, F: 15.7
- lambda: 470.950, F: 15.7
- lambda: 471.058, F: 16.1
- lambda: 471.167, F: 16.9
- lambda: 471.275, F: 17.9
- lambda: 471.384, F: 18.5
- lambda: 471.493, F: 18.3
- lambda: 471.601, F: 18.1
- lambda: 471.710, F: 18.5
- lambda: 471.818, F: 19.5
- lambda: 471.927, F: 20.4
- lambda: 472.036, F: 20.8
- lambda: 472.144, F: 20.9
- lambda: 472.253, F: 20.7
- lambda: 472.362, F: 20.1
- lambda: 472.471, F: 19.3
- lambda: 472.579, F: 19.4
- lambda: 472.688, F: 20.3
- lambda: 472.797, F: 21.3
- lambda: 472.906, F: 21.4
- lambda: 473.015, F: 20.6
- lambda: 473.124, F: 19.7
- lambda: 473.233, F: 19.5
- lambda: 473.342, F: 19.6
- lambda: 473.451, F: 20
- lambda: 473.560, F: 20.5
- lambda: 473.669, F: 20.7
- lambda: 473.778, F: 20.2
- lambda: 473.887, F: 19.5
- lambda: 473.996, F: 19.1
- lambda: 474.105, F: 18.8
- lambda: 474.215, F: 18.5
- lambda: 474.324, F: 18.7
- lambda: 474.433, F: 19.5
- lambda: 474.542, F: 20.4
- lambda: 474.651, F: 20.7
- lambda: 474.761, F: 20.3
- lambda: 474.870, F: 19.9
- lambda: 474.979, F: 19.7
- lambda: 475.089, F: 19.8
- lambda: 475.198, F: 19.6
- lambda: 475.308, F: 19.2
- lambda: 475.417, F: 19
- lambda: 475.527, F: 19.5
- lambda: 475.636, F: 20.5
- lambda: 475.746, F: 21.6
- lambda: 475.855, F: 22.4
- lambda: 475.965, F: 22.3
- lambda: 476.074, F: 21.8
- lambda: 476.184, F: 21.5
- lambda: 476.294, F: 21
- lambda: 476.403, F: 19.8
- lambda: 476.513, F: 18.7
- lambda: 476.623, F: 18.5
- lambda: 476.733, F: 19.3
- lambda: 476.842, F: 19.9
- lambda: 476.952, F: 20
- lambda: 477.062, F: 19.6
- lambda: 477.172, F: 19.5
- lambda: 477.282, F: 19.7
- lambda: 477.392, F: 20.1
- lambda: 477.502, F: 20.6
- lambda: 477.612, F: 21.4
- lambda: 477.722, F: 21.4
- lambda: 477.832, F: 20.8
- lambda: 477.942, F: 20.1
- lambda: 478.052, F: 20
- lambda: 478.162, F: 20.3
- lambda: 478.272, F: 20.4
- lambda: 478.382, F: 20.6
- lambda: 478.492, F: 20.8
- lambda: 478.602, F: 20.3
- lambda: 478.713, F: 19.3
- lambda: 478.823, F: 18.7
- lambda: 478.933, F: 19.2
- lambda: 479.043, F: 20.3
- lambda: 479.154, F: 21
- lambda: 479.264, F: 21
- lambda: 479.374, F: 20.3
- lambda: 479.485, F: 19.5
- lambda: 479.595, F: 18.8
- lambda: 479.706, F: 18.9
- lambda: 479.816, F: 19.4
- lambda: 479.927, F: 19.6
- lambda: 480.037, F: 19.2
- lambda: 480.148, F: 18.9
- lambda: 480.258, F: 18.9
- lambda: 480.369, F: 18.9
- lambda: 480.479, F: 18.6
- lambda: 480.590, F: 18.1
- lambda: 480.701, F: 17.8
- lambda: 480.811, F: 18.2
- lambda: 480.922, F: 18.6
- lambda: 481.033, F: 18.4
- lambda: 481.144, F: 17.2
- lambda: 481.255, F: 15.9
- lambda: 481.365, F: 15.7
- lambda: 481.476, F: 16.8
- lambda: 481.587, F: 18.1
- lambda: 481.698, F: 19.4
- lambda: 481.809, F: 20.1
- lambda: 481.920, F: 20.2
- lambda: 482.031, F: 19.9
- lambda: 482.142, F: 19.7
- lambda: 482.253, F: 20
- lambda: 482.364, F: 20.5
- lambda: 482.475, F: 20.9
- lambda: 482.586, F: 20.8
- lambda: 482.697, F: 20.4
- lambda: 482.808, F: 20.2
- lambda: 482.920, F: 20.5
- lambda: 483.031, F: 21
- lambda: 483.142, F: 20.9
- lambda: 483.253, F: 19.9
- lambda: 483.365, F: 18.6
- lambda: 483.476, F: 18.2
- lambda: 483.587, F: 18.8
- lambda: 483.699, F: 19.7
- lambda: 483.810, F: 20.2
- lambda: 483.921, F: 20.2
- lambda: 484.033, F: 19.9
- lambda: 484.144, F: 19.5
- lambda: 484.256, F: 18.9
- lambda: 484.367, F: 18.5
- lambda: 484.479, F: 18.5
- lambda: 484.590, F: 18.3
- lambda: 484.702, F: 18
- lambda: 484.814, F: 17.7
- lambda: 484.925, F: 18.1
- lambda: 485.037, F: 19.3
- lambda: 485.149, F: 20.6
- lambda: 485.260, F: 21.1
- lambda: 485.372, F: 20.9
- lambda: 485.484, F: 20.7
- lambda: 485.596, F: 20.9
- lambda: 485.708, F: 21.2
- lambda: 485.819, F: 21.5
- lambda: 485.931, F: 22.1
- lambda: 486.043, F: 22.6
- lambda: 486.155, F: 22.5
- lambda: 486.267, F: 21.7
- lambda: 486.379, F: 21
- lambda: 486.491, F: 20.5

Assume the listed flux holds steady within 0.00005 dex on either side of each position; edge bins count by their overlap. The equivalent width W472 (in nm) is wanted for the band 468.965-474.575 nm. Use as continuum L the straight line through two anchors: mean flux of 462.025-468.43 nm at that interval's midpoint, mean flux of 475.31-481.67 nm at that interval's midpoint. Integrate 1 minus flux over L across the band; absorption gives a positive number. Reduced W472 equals 0.49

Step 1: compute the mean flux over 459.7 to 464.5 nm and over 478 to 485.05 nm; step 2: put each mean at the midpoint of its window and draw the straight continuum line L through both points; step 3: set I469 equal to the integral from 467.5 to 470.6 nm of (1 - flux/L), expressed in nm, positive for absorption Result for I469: 0.42 nm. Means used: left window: 21.9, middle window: 18.2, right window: 19.3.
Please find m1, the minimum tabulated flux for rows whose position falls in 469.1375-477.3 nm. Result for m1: 14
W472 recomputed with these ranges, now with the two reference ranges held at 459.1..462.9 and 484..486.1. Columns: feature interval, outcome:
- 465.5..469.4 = 0.26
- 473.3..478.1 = 0.14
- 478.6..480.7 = 0.11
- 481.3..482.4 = 0.07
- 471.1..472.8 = 0.13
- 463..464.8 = 0.02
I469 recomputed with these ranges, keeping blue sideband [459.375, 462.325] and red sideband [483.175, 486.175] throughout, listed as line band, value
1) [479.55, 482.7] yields 0.20 nm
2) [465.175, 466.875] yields 0.08 nm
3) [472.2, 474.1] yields 0.08 nm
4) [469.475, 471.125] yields 0.39 nm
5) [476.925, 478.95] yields 0.03 nm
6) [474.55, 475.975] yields 0.03 nm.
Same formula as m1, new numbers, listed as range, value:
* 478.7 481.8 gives 15.7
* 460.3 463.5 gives 20.5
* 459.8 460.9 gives 20.7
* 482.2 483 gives 20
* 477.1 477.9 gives 19.5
